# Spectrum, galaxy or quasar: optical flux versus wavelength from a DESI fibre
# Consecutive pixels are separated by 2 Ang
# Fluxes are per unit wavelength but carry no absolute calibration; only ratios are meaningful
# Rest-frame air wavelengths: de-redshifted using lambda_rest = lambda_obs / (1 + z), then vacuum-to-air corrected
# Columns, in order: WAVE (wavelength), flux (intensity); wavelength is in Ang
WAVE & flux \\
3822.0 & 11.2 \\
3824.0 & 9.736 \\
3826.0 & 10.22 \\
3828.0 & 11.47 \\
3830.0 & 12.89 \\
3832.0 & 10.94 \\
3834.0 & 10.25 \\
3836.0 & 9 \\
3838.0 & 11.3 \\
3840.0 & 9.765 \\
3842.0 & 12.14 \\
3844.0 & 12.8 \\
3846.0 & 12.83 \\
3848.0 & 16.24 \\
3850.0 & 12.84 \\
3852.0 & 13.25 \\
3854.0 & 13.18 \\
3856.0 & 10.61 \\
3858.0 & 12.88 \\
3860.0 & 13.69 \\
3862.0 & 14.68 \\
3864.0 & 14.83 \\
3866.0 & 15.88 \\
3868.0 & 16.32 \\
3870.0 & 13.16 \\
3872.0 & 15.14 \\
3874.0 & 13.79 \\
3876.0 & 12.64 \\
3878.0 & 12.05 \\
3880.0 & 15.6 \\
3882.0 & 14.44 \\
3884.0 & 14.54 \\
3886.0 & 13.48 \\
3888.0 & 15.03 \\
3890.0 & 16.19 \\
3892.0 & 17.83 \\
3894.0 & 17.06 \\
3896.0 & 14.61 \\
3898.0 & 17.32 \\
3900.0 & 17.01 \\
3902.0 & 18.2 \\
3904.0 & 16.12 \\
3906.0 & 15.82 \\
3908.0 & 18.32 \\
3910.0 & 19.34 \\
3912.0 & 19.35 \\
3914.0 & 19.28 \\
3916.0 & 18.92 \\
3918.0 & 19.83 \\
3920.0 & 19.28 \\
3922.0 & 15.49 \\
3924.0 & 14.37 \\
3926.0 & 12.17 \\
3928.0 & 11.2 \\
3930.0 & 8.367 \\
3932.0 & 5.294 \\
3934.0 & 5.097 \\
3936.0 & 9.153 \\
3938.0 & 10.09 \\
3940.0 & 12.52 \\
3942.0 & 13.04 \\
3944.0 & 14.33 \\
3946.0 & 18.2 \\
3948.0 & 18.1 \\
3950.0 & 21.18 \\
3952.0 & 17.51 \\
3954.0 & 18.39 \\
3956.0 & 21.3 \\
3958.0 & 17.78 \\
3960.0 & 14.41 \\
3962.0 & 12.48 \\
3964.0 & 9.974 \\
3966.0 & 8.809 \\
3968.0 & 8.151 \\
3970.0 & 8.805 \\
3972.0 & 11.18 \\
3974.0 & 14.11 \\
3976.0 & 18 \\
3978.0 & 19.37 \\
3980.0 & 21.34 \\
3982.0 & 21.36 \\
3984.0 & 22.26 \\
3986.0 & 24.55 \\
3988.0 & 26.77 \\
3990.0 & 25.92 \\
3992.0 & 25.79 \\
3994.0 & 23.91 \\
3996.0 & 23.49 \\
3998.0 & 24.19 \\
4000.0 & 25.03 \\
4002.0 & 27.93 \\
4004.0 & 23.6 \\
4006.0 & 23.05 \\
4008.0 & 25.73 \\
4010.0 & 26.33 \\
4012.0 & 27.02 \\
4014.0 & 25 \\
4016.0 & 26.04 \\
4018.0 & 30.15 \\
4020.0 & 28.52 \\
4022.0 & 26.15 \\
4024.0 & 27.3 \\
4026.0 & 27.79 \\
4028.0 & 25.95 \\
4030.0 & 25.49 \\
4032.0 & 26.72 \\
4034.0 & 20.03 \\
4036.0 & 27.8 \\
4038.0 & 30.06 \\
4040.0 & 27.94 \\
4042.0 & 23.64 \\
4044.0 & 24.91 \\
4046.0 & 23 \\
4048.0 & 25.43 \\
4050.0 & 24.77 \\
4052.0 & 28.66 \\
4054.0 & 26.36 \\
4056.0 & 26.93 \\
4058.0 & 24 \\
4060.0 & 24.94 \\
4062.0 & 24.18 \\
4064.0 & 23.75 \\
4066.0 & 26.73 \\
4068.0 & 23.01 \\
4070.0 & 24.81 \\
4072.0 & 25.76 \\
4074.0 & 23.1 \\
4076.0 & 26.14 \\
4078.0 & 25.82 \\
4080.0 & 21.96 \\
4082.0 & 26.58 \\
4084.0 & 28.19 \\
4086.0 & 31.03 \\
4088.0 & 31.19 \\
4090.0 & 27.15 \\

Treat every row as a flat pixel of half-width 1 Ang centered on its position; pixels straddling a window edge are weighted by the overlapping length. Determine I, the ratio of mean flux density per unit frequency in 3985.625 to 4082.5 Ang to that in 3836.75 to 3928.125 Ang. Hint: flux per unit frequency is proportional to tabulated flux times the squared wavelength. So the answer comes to 1.8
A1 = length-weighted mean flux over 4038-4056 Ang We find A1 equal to 25.9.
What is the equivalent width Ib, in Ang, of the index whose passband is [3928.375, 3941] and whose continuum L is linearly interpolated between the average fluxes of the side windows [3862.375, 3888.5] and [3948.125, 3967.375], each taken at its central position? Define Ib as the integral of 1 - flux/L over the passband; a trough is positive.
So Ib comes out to 5.6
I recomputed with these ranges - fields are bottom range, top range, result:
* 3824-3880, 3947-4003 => 1.59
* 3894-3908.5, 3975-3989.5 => 1.38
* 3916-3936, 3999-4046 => 2.19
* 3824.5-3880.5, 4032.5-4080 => 2.18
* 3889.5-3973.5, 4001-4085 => 1.84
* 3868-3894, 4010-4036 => 1.93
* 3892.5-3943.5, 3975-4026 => 1.76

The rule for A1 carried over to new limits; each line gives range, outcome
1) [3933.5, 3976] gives 13.8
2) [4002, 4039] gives 26.3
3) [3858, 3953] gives 15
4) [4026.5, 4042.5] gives 26.1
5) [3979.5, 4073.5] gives 25.4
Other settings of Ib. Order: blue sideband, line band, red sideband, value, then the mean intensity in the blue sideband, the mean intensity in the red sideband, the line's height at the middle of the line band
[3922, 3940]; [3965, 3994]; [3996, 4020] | 2.7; 9.97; 25.8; 20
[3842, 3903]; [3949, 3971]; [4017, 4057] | 6.7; 14.6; 26.4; 20.8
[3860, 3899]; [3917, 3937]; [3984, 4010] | 7.2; 14.9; 24.9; 19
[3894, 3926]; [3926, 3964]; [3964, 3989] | 7.5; 17.4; 16.8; 17.1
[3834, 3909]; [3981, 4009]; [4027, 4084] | -3.6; 14.3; 25.4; 21.7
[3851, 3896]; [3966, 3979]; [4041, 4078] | 4.6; 14.4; 25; 20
